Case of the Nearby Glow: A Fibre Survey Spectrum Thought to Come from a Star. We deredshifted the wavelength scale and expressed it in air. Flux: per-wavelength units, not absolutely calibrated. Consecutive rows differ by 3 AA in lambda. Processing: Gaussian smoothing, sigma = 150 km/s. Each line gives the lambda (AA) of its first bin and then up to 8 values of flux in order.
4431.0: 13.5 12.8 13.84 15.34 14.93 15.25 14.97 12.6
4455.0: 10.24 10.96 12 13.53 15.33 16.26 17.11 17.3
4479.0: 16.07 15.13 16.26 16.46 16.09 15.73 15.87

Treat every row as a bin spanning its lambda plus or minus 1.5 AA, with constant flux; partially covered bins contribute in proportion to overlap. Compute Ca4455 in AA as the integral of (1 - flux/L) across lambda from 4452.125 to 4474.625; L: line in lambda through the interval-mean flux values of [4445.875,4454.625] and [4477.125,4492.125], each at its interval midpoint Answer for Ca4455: 1.5 AA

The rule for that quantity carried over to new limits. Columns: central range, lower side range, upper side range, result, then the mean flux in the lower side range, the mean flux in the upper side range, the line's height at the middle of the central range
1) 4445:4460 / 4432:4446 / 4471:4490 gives 2.3 AA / 14.3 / 16.4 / 15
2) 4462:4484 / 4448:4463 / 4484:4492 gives -2.1 AA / 12.1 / 16.3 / 14.4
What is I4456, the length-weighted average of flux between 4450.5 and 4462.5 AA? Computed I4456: 11.4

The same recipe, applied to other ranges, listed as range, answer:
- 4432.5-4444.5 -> 14.2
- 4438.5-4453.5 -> 14.6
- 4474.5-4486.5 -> 16.2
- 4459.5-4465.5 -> 12.8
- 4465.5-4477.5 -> 16.5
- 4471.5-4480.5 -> 16.8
